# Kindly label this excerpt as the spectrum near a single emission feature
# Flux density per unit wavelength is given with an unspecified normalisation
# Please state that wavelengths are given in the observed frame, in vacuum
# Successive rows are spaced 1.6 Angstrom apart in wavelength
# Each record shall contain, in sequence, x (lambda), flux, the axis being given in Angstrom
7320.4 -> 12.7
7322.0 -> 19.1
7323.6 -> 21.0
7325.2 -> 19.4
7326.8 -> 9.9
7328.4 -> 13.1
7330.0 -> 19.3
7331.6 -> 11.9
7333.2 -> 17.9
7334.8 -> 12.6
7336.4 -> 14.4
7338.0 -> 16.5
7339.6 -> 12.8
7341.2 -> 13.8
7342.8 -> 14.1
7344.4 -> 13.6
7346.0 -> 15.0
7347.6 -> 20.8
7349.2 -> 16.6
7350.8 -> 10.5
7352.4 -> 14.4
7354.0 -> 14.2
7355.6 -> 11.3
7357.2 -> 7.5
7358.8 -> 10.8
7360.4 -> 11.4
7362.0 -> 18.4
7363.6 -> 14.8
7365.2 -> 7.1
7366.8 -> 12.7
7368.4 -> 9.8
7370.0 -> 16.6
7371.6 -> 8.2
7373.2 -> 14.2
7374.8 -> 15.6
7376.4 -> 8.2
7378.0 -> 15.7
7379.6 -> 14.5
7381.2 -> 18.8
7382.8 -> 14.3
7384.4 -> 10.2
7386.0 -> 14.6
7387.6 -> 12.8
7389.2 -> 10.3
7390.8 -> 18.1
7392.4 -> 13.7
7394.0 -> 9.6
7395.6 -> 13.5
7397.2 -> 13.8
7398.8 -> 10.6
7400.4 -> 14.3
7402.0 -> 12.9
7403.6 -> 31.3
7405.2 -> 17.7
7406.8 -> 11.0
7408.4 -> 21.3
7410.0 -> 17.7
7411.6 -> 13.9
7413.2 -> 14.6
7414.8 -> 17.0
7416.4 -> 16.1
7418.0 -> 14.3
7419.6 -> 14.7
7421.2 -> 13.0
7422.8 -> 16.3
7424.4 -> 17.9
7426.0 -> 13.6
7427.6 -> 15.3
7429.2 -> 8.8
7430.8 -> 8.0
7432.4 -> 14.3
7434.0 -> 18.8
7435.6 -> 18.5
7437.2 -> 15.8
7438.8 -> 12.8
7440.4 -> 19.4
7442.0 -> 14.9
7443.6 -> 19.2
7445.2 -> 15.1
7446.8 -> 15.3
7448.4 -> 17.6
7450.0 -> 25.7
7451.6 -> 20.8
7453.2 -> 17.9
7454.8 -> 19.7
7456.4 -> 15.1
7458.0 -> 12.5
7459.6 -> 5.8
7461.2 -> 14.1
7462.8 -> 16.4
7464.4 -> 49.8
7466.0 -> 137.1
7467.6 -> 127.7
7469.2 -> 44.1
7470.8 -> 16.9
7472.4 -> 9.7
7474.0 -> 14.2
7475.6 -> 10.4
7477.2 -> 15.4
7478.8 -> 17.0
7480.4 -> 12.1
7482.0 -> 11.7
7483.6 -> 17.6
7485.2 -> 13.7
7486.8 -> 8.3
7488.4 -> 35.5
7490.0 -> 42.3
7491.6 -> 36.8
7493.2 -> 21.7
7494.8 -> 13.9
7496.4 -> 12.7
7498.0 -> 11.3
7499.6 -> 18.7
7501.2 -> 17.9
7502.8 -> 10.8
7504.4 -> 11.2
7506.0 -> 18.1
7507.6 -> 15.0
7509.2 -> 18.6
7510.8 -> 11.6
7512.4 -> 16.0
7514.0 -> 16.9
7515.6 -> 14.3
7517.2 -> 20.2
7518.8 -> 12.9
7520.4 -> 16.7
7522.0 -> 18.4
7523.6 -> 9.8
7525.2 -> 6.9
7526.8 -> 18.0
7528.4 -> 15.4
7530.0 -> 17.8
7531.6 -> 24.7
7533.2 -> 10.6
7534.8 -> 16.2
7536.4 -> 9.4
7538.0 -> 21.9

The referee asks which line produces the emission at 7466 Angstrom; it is H-alpha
